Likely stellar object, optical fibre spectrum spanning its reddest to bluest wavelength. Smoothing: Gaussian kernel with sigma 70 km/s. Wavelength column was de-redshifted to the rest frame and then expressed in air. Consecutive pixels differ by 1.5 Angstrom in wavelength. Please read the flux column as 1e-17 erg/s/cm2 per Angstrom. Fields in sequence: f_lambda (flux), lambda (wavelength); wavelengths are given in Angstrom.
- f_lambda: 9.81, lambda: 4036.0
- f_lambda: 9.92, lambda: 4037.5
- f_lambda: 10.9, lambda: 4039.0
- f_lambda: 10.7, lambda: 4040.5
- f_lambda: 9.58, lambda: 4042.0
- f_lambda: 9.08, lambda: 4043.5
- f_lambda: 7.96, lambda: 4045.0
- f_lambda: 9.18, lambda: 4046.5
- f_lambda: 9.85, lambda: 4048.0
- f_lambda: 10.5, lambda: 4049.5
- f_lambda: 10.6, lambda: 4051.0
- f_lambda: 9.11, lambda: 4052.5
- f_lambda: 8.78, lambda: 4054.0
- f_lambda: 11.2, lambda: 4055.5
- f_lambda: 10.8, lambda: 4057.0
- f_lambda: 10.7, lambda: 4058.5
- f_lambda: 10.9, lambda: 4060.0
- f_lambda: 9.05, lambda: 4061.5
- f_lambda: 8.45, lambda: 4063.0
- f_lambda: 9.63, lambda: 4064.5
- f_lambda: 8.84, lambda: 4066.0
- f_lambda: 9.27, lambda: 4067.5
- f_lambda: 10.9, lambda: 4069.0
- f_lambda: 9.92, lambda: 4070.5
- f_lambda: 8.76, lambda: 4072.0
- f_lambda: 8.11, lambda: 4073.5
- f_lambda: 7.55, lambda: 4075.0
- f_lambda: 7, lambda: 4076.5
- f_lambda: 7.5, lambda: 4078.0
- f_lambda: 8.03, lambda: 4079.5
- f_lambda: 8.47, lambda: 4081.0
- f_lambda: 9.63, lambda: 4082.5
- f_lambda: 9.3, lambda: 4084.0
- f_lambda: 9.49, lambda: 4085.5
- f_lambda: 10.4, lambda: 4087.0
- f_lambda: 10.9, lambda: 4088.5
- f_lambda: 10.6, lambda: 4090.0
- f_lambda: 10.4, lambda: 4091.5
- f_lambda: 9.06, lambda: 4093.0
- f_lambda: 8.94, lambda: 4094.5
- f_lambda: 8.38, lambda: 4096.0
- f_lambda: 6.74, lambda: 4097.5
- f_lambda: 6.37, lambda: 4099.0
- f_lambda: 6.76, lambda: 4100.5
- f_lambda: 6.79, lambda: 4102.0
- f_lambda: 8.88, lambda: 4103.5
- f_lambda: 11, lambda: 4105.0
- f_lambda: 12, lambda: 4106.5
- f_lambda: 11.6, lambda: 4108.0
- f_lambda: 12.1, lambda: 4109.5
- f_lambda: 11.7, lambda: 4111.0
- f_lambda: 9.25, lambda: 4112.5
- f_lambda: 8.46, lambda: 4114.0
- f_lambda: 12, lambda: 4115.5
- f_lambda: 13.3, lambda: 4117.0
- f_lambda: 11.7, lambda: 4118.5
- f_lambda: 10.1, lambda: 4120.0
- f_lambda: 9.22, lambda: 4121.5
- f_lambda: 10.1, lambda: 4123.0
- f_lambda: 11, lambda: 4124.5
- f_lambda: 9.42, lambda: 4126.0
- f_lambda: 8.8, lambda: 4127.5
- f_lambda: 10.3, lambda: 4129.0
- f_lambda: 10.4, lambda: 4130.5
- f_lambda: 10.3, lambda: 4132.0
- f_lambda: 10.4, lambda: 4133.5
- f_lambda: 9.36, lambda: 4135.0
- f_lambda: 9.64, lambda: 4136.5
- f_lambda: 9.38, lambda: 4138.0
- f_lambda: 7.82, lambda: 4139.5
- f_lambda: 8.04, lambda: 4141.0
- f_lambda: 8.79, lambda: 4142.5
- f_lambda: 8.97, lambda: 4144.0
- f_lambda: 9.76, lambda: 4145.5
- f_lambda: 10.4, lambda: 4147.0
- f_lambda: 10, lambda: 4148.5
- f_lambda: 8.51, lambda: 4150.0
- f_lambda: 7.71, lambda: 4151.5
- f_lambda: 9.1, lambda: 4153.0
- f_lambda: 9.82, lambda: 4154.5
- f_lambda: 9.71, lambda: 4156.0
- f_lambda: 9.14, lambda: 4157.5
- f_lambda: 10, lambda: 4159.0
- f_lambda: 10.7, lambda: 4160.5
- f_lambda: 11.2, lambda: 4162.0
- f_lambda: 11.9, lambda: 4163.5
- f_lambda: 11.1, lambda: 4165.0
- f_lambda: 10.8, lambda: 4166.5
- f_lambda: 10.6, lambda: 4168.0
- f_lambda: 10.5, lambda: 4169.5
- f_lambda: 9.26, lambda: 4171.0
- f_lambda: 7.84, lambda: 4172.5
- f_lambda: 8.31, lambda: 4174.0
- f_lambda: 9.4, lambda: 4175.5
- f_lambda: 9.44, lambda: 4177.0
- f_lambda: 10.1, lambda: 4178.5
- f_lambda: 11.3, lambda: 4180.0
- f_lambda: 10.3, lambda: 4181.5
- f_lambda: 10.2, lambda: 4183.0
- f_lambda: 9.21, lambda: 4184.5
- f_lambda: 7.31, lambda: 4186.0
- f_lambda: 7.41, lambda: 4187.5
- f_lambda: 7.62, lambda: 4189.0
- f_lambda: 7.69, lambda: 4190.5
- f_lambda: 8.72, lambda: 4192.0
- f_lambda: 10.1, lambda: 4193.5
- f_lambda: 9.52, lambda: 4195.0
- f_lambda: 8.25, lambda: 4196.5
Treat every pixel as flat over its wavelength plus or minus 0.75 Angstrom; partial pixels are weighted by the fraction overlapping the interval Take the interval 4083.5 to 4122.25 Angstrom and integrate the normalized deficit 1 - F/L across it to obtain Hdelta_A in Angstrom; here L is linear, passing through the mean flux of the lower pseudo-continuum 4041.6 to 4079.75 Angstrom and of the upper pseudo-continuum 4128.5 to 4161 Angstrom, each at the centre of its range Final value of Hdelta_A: -1.9 Angstrom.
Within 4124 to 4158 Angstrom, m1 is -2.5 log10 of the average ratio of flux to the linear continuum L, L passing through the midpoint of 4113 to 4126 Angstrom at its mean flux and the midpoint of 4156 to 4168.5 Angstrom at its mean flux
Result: 0.13 mag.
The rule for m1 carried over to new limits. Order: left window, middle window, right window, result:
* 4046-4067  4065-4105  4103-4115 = 0.172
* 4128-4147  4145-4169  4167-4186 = -0.055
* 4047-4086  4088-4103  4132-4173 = 0.118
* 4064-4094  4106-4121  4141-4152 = -0.217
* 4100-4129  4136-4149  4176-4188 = 0.084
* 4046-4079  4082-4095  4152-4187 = -0.043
